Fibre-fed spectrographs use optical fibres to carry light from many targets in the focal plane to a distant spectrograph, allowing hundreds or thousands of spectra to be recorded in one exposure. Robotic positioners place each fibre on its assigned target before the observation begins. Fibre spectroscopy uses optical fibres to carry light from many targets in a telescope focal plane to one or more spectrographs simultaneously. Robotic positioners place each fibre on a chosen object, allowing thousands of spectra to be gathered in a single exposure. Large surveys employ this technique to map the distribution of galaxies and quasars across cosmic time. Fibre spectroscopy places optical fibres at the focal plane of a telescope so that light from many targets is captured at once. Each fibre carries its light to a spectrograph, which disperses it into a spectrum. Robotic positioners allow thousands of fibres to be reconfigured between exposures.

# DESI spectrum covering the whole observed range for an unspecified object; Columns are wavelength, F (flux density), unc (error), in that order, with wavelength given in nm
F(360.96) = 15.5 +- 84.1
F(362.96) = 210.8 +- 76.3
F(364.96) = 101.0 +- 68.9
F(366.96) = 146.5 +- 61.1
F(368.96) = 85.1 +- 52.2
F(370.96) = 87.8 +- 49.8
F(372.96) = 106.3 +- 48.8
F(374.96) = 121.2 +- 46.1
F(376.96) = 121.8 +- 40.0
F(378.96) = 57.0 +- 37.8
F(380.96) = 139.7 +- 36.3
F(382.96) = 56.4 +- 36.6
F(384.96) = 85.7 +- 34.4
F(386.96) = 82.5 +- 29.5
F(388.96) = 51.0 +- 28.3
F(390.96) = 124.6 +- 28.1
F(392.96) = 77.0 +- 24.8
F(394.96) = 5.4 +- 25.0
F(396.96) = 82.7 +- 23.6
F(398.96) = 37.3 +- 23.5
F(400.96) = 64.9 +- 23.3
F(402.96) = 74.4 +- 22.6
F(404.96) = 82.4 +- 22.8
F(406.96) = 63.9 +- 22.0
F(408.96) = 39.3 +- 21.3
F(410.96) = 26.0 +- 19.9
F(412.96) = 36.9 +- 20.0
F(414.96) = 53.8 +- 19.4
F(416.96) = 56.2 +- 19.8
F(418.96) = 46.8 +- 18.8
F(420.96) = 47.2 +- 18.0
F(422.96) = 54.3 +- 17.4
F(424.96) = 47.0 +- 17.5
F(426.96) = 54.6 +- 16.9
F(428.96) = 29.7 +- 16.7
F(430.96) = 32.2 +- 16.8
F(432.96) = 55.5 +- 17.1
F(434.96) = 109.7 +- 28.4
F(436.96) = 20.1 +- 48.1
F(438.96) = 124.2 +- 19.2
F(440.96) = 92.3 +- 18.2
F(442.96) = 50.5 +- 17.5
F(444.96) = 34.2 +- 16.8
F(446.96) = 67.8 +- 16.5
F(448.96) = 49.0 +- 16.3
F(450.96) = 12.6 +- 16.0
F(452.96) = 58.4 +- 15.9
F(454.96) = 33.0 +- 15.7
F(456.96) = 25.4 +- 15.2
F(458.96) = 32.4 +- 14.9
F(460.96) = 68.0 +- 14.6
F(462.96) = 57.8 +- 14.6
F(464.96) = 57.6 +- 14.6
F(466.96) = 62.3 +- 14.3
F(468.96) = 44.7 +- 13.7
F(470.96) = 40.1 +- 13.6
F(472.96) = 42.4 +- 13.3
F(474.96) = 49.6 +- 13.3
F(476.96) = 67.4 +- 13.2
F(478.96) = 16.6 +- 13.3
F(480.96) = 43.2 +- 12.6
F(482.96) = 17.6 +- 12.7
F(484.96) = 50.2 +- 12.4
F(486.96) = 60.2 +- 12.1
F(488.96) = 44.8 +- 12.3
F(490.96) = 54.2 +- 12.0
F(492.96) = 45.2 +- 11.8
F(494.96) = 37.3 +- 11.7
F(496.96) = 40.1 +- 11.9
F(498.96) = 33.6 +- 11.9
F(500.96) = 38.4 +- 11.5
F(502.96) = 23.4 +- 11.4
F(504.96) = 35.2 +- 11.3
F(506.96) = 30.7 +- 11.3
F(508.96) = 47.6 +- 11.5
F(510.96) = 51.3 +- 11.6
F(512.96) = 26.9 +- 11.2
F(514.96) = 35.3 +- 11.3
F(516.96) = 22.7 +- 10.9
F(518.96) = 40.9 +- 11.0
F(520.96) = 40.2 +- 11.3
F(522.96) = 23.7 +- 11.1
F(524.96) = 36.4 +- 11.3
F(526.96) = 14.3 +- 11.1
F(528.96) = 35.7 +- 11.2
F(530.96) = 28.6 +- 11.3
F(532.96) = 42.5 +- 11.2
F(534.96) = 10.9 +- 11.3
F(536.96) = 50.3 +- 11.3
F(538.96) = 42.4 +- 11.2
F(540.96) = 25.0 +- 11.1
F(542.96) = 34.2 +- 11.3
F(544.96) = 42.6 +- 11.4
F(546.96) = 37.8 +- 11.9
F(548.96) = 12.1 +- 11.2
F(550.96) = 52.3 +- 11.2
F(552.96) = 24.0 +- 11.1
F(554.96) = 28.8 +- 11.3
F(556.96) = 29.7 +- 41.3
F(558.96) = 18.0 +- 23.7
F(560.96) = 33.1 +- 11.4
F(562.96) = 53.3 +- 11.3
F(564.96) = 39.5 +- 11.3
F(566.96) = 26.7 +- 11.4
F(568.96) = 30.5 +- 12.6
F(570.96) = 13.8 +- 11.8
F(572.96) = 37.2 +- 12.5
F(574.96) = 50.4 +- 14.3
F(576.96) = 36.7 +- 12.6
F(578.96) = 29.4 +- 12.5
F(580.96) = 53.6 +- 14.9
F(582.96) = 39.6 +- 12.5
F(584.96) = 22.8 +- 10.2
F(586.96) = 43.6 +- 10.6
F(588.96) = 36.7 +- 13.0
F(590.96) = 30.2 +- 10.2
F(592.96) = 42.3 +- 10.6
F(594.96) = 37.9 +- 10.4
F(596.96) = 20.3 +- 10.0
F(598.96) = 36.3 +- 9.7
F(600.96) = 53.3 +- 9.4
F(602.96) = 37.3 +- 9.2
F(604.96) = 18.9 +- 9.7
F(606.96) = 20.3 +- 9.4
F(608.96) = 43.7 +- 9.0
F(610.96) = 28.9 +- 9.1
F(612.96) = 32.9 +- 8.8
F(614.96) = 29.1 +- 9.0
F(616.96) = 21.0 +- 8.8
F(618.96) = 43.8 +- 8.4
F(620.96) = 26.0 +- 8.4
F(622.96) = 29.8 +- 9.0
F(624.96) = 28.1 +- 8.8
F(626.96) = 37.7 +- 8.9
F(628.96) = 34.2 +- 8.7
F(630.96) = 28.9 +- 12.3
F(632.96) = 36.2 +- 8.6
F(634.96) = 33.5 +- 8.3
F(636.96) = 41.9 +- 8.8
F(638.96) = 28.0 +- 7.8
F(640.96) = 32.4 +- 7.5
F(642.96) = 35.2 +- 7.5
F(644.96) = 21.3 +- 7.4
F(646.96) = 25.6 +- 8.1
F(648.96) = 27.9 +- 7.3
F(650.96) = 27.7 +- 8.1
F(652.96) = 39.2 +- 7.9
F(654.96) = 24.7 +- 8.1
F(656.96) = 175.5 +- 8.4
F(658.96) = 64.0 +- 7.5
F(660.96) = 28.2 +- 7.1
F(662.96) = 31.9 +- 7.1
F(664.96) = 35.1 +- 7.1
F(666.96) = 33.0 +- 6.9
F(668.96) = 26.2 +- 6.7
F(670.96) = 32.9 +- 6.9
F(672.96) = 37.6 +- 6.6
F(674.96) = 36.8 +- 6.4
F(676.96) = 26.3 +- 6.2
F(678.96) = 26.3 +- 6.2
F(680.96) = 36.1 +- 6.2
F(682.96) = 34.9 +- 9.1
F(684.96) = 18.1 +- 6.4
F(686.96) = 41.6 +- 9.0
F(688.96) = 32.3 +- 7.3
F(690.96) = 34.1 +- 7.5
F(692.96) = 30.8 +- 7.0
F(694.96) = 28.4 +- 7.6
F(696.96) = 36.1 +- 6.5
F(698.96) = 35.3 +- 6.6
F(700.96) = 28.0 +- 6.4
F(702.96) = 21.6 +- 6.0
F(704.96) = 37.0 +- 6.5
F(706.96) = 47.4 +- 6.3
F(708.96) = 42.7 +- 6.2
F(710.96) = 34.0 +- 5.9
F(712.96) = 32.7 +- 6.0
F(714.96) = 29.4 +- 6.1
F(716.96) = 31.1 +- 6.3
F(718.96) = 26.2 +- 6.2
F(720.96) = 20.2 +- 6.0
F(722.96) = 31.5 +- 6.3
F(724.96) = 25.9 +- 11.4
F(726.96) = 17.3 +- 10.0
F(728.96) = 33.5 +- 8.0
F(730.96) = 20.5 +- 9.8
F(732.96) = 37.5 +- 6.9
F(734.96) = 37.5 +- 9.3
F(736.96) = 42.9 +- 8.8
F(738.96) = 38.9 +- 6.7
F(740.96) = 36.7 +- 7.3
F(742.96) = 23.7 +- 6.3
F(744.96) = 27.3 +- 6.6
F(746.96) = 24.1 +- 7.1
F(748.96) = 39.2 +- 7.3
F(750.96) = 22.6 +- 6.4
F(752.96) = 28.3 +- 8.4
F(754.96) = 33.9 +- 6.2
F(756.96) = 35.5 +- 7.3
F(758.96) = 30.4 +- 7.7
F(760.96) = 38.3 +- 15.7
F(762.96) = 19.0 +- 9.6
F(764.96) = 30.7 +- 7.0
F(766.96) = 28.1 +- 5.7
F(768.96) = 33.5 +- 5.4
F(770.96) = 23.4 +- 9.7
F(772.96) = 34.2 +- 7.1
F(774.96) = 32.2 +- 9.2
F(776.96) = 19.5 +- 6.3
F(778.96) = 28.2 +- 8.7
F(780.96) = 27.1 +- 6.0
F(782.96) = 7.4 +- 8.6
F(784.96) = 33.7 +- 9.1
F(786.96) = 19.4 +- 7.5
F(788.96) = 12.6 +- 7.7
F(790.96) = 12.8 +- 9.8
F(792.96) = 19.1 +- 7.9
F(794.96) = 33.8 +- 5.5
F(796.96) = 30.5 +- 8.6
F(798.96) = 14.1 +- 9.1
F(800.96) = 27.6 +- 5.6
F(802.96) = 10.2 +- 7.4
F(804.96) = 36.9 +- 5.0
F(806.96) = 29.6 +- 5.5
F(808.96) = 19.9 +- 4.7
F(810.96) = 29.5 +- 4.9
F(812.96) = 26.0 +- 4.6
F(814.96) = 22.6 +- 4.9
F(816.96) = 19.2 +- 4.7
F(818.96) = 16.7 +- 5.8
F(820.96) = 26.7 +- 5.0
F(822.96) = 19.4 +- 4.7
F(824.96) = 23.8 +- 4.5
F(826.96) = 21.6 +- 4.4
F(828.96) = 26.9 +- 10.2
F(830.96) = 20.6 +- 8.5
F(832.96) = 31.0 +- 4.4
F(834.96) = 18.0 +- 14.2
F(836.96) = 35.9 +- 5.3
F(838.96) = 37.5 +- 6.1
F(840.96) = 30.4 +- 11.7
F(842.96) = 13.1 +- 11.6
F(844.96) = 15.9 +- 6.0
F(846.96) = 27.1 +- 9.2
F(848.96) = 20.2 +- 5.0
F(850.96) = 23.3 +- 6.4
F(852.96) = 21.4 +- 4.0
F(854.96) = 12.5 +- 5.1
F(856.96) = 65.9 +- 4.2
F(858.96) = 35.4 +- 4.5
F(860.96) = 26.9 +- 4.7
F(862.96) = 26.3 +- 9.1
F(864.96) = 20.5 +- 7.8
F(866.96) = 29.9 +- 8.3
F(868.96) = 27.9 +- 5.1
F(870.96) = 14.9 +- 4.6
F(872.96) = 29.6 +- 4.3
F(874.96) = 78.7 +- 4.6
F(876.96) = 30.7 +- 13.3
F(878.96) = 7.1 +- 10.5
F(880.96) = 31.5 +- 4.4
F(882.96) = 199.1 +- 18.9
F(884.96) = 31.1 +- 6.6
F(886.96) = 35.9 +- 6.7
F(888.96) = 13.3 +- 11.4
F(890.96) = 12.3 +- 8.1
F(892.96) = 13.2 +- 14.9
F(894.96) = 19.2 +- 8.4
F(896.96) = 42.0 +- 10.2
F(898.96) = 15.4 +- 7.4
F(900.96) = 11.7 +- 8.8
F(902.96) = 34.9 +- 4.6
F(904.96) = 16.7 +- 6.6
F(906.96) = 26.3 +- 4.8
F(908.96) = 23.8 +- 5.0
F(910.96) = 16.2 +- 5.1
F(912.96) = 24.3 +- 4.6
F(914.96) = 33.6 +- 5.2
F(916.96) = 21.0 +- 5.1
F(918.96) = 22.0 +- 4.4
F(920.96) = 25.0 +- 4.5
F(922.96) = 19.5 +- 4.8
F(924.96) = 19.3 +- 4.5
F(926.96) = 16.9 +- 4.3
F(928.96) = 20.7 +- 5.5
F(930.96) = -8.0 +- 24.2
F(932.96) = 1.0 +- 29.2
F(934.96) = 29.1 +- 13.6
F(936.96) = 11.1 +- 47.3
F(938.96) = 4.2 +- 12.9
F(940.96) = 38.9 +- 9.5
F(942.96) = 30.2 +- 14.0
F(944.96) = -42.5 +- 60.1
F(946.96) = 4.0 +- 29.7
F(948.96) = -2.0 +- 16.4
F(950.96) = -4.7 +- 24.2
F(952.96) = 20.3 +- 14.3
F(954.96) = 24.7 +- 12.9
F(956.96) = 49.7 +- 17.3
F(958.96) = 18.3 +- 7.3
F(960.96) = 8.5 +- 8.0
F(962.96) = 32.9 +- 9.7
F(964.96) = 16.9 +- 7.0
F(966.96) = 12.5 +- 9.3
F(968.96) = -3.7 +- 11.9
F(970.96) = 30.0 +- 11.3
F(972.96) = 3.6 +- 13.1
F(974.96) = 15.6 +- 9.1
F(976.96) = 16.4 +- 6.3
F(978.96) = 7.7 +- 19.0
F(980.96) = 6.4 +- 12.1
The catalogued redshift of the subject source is 0.764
